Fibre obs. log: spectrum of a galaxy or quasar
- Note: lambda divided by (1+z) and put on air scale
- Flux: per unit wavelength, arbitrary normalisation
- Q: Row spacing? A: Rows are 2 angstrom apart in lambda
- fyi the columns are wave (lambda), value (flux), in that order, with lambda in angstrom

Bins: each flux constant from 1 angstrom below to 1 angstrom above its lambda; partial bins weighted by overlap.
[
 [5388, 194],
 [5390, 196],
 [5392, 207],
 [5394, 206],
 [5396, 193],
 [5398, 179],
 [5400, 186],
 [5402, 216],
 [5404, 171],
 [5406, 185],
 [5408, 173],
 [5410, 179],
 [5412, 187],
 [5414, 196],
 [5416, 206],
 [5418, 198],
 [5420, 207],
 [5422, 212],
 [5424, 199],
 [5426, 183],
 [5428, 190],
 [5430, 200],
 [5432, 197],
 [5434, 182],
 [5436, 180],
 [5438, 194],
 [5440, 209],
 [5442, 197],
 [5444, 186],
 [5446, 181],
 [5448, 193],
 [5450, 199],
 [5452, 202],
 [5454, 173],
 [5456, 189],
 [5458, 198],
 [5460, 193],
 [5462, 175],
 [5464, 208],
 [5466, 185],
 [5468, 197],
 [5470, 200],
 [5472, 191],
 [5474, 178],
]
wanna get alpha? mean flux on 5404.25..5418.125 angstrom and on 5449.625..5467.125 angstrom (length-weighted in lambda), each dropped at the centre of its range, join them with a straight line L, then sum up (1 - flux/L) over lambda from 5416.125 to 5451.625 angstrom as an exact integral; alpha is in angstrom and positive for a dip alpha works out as -1.1 angstrom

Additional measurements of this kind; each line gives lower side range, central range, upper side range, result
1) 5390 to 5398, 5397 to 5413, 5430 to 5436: 0.9 angstrom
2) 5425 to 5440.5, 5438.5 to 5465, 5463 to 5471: 0.3 angstrom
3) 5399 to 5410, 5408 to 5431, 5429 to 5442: -0.7 angstrom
